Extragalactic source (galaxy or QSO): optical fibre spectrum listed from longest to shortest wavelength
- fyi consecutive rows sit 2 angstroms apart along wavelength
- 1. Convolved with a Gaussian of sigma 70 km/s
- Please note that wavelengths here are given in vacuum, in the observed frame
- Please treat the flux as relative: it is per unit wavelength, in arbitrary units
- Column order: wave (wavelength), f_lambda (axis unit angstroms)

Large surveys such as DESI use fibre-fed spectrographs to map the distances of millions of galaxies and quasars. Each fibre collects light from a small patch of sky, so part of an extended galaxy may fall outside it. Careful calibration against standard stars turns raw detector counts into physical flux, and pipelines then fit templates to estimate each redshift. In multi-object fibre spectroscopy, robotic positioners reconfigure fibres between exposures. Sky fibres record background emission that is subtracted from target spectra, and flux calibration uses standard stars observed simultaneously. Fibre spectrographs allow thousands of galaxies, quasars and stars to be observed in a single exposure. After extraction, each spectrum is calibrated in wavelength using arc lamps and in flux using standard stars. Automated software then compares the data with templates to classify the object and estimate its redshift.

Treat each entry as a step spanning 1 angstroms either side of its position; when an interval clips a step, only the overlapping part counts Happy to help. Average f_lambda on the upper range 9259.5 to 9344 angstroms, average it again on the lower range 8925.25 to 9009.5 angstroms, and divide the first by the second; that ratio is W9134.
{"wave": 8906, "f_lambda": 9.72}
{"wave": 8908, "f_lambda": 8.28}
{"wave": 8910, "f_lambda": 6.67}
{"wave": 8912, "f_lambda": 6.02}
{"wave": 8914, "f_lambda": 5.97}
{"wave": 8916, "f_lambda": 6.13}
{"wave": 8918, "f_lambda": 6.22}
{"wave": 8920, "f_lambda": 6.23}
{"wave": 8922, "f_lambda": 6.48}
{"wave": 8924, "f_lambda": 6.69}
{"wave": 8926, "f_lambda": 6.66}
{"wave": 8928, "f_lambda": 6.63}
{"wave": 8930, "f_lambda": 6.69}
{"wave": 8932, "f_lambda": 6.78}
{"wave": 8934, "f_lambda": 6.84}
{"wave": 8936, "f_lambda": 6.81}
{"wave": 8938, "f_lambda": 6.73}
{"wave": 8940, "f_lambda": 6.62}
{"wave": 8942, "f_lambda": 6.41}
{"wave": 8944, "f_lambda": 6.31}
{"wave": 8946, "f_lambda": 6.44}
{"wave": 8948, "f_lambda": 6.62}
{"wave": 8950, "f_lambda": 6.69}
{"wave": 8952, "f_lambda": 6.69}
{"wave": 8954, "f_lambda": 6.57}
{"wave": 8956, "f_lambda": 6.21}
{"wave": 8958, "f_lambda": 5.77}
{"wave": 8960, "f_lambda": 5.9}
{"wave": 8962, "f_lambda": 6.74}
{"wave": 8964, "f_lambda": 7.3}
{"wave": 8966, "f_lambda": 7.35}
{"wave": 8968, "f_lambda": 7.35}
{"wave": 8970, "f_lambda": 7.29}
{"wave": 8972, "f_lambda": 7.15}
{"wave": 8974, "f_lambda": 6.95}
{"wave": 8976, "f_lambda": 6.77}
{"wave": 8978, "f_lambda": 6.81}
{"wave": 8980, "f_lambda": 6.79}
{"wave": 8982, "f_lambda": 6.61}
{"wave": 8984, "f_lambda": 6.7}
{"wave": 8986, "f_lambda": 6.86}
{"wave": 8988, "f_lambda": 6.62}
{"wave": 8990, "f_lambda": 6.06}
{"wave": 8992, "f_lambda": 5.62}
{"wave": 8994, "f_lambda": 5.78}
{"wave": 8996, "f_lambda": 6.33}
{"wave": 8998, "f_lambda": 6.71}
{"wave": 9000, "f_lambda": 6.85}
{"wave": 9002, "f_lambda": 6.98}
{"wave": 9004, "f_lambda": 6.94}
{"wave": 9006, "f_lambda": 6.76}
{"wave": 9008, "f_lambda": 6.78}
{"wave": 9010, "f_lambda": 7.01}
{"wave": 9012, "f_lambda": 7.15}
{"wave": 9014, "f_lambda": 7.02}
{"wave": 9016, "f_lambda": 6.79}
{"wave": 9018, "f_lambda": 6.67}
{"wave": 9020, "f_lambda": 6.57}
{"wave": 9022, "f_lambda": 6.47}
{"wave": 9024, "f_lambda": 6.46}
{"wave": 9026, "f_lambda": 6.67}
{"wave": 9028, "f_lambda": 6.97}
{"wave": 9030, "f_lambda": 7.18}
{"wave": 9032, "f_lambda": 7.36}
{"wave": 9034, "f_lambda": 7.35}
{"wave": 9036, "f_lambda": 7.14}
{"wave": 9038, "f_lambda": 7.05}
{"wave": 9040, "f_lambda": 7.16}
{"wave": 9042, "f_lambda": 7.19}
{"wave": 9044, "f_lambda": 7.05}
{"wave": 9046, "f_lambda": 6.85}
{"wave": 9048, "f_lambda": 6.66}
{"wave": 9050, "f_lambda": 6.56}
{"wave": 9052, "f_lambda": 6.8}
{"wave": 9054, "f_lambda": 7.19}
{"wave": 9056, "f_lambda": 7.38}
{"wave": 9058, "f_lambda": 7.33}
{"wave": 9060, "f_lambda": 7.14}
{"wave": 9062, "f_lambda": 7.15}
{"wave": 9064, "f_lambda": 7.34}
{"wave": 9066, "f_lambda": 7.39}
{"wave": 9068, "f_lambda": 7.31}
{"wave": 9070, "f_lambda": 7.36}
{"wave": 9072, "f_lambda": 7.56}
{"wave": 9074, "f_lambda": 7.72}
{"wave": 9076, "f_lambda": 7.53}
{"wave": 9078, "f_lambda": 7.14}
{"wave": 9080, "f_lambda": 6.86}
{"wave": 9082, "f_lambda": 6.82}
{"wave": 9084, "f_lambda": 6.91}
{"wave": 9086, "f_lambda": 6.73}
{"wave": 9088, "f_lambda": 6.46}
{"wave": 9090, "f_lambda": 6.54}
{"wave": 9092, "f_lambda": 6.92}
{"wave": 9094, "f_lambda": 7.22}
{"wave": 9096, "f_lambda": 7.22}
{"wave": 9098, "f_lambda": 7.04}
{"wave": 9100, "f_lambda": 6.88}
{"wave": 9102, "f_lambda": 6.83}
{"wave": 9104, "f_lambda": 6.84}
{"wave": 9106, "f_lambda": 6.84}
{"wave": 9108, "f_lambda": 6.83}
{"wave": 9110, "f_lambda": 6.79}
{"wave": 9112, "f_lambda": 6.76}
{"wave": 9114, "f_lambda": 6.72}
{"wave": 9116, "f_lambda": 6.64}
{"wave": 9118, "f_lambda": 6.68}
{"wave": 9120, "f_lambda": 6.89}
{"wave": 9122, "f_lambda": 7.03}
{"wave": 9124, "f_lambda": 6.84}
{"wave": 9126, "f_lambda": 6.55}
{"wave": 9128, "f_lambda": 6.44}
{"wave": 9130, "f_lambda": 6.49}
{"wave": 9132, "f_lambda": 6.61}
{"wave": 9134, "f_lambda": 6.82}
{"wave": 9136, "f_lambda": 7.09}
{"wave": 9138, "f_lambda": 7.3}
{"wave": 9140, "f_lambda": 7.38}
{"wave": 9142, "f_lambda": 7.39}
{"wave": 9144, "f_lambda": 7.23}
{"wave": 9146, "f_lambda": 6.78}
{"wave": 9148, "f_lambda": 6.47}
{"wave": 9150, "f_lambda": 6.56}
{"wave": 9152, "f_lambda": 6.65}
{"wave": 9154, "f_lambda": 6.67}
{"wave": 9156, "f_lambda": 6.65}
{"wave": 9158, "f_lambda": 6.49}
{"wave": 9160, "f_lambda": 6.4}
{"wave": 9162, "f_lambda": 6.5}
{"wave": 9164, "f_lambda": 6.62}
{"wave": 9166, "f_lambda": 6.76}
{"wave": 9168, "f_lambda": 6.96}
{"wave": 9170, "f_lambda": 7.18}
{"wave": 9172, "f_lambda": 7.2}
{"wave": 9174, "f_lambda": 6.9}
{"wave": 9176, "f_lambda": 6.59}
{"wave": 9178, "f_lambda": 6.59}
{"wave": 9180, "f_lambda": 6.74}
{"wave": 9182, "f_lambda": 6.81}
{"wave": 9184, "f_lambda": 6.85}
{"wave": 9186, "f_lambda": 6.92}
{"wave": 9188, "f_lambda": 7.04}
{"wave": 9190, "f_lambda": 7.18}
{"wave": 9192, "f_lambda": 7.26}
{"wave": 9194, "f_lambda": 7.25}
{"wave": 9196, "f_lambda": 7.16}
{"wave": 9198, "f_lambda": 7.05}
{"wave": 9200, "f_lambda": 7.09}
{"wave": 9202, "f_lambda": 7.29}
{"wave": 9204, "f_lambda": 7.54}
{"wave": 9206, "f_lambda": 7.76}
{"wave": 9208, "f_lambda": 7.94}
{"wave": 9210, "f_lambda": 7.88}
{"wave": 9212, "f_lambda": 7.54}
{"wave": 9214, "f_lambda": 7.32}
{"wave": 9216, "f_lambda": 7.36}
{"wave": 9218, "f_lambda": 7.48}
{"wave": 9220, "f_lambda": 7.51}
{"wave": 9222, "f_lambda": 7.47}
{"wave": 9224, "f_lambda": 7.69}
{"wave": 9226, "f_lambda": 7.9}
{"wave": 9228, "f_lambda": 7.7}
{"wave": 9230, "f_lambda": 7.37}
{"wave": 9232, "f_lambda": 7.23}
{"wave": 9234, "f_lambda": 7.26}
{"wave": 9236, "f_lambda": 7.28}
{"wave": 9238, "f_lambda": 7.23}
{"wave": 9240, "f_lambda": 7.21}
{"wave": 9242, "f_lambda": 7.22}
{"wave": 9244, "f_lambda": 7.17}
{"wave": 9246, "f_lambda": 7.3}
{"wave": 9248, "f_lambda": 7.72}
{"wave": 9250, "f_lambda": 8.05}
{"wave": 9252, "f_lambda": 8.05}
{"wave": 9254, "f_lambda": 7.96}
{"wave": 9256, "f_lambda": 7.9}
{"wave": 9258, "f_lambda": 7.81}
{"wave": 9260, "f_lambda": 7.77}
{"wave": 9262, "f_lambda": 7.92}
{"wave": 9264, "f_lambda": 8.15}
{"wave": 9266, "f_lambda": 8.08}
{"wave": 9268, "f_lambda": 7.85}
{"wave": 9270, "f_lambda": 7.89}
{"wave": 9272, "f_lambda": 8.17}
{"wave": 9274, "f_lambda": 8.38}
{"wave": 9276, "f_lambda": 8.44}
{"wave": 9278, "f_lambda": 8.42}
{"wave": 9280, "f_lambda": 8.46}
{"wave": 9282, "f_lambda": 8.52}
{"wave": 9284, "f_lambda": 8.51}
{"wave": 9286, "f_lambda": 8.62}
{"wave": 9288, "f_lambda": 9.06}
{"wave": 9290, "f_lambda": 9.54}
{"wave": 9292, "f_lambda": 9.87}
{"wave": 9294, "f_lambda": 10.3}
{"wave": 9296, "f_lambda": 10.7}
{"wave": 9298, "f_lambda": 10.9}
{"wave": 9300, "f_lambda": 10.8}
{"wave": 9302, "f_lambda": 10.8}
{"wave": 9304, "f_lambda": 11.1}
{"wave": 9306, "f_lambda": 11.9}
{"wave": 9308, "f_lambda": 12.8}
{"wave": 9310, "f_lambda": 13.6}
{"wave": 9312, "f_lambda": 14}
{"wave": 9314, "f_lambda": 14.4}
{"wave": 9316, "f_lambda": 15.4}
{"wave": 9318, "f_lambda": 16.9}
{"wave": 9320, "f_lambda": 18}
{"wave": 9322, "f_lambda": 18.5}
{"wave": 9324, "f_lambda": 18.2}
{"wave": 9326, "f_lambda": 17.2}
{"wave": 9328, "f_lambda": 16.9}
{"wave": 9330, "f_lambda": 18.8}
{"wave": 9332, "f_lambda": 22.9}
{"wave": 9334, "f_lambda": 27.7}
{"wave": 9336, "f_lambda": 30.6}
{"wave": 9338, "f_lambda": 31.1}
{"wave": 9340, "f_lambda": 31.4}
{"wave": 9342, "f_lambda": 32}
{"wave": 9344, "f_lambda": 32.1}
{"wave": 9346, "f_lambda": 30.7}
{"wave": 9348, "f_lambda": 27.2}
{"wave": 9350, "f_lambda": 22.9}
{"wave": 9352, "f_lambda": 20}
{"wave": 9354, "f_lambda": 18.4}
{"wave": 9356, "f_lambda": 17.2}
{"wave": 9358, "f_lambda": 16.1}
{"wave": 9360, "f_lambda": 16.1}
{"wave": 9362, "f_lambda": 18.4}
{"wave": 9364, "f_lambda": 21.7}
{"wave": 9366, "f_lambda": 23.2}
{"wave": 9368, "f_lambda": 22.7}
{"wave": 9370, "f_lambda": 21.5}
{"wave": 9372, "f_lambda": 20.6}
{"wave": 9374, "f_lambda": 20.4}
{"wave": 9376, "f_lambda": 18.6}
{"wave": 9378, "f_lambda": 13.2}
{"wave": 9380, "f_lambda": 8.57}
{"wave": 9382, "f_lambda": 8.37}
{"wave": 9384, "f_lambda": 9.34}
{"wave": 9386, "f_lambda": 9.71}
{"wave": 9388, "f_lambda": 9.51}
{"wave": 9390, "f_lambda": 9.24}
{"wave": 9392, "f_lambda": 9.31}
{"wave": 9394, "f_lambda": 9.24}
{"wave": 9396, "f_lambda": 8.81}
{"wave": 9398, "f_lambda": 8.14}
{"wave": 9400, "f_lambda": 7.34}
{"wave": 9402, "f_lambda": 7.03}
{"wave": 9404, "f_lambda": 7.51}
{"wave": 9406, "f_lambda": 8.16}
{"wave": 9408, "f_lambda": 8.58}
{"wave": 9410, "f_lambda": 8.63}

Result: 2.15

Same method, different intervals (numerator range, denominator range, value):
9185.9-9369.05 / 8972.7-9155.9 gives 1.83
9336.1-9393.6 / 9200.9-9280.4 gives 2.51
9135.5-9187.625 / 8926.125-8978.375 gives 1.02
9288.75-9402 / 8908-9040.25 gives 2.51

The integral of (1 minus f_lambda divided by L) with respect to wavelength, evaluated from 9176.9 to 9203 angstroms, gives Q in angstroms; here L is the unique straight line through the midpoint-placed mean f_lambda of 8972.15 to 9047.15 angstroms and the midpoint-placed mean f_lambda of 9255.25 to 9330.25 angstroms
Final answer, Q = 7.1 angstroms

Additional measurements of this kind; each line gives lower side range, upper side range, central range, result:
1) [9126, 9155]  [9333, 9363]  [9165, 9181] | 4.6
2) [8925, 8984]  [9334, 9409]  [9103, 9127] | 8.9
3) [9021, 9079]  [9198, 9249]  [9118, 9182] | 4.5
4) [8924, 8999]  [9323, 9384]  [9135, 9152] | 8.1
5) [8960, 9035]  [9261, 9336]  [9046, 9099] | 7.4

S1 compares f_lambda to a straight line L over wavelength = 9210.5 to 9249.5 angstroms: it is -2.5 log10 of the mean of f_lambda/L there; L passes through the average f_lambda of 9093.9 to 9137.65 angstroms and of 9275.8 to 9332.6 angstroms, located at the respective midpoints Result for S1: 0.37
